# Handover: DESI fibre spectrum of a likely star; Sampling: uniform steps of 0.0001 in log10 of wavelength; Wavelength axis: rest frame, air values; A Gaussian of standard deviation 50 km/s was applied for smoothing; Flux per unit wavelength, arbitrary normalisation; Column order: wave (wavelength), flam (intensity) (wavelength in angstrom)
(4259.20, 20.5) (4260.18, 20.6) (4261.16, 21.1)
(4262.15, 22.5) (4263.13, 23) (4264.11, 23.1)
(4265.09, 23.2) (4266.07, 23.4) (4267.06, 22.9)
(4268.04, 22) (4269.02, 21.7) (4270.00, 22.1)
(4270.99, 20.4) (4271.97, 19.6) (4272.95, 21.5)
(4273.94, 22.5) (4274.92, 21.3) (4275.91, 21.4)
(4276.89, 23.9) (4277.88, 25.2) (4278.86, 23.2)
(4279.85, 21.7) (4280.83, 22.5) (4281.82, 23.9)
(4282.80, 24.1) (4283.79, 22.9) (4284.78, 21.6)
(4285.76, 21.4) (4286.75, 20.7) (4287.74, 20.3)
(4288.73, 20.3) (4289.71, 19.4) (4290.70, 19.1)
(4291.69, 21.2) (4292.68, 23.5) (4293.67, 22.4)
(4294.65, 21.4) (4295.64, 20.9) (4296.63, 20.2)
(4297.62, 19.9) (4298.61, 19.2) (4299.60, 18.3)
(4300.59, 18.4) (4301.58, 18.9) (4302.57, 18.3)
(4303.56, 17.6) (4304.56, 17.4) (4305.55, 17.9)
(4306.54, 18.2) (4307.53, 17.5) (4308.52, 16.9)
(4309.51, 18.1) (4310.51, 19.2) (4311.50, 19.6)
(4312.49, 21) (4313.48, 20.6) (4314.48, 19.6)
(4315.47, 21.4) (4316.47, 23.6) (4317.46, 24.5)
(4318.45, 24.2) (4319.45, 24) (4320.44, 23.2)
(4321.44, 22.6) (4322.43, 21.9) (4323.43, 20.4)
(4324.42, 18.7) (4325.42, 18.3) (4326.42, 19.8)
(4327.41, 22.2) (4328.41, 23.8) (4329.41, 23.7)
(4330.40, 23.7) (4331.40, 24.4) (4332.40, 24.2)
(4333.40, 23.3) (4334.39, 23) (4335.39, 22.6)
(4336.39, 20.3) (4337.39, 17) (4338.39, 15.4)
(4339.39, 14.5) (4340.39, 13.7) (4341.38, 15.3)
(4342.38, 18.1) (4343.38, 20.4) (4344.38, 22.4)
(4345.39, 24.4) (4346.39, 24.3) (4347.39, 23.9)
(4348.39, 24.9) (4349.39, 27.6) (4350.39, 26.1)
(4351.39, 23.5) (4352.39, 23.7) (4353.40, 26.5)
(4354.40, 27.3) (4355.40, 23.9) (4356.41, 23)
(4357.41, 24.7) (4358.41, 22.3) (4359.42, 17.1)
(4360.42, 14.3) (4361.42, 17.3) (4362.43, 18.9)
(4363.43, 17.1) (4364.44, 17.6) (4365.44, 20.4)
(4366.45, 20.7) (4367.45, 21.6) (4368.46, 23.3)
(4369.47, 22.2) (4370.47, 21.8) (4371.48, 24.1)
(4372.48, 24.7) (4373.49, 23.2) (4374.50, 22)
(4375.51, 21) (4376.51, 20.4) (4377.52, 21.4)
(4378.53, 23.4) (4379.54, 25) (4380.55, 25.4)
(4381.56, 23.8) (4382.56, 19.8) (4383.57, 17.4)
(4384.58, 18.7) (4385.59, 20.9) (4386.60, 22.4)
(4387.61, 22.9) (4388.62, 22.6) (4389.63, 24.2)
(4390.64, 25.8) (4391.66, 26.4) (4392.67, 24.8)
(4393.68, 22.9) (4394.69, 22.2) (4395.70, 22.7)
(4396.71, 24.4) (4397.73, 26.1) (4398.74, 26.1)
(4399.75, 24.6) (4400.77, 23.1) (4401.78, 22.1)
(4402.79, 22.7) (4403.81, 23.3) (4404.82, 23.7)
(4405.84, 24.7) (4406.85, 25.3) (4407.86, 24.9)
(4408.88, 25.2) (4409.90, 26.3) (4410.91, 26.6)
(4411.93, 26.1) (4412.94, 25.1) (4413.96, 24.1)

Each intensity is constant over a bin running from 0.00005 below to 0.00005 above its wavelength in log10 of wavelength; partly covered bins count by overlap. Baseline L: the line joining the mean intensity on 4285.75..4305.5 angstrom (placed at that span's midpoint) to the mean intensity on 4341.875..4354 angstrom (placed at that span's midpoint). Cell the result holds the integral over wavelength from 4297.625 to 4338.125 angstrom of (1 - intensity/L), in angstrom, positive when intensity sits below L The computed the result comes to 1.7 angstrom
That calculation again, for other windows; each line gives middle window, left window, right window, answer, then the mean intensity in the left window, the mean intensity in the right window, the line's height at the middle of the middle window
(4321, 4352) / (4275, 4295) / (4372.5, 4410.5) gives 1.64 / 22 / 23.3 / 22.6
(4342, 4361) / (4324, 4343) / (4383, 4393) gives -1.98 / 20.1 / 22.5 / 20.9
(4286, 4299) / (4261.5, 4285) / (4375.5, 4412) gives 1.13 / 22.5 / 23.5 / 22.6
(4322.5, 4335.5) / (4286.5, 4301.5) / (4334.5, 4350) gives -1.11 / 20.3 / 20.4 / 20.4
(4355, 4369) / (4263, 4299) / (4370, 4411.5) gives 1.73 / 21.8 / 23.4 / 23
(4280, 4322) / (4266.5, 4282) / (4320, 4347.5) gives 1.88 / 22.2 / 20.9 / 21.6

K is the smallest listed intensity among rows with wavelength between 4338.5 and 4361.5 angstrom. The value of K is 13.7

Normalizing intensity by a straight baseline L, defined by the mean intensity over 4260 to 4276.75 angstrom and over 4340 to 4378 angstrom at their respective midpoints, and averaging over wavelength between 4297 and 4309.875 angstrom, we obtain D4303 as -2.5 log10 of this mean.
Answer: 0.20 mag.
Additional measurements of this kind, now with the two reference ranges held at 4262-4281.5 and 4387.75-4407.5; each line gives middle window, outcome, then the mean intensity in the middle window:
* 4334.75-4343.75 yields 0.31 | 17.5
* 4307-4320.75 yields 0.10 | 20.9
